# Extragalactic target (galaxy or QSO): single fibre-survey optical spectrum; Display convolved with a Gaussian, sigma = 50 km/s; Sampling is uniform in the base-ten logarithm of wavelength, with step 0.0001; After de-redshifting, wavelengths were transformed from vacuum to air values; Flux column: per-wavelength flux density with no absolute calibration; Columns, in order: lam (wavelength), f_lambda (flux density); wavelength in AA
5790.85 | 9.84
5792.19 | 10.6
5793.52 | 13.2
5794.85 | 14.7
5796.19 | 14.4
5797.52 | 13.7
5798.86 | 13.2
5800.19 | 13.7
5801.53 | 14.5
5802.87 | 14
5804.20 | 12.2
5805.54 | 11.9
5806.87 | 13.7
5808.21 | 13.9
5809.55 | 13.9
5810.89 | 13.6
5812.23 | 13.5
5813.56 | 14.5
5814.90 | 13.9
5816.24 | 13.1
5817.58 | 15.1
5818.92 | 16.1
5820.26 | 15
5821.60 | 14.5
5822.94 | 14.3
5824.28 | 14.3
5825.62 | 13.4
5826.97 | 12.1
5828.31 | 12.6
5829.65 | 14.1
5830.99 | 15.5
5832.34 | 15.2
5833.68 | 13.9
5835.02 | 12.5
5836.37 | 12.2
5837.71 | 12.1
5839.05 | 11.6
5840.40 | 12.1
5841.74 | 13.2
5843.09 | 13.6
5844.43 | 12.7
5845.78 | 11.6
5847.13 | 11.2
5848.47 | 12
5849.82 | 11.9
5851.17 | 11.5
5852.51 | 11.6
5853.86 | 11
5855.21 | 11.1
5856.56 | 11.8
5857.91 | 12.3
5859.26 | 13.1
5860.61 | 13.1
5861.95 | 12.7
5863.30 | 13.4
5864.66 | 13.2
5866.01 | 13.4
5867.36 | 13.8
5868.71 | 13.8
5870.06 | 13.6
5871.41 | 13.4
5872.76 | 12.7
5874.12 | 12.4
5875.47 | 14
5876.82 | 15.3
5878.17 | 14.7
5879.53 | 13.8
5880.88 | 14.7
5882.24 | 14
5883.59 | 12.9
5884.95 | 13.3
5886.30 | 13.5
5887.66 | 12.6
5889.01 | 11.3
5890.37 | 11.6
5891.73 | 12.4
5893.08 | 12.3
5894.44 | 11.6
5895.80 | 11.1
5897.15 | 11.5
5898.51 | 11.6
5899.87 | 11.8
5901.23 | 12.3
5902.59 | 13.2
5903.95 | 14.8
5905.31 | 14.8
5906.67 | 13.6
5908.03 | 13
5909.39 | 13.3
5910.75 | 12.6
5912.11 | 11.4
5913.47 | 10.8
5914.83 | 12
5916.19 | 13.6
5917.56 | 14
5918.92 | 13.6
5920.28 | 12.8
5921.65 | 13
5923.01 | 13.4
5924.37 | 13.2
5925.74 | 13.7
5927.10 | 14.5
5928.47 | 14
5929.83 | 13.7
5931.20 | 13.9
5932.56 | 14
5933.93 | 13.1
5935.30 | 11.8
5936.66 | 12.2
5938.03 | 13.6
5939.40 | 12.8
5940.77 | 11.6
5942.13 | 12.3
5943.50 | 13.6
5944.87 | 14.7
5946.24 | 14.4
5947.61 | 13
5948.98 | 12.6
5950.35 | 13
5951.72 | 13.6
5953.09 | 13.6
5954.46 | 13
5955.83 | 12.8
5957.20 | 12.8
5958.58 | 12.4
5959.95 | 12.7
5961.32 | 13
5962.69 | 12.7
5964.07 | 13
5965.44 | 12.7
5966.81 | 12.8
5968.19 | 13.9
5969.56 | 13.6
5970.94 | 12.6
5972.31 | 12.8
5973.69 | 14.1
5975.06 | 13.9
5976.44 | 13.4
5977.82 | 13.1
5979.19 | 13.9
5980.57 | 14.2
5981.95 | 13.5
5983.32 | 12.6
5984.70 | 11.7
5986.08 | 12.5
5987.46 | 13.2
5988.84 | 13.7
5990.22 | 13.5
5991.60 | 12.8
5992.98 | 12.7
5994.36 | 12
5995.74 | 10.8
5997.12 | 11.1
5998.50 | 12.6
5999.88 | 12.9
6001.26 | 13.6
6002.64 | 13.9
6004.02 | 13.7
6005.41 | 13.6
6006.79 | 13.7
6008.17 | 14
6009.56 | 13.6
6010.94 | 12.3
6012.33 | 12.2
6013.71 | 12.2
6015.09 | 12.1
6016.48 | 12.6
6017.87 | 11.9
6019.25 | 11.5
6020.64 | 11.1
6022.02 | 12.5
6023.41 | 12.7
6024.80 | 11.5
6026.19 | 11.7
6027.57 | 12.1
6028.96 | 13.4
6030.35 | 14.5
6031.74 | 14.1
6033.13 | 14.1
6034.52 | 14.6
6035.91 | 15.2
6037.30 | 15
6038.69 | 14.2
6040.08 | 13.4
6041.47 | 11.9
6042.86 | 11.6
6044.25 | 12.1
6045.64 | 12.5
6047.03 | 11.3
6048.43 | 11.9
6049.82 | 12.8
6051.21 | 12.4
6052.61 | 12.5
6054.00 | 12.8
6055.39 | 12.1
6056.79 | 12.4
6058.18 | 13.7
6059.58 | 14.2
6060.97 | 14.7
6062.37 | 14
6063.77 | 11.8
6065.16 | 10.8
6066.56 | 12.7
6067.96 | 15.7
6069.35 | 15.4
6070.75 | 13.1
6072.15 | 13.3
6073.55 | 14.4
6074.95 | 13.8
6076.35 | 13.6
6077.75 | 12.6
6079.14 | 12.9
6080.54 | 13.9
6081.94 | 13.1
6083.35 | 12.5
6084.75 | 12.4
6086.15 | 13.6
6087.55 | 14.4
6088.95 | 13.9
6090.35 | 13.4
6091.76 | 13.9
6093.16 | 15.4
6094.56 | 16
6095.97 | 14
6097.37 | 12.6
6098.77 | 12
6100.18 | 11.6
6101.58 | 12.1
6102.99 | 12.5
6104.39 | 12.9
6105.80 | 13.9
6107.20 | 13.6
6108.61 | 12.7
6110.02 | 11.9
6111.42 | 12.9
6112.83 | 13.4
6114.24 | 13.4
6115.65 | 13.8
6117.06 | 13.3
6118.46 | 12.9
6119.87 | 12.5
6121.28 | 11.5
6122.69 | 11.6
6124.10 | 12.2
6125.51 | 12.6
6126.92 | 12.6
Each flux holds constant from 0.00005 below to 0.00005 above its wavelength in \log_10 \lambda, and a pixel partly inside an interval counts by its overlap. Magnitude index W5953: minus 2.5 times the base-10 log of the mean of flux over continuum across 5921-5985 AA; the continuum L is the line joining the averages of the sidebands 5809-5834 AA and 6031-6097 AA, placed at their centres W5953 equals 0.04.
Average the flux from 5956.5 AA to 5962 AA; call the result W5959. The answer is 12.7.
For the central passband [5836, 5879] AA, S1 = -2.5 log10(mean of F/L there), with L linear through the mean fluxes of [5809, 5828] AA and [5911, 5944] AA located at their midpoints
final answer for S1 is 0.08 mag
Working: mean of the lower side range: 14.1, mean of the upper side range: 13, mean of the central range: 12.7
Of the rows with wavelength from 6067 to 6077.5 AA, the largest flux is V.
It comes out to 15.7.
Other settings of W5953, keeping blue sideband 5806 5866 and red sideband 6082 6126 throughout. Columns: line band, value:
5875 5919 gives 0.02 mag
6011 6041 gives 0.01 mag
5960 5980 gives -0.01 mag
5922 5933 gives -0.05 mag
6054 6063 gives -0.03 mag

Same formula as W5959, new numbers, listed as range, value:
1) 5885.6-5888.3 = 13.1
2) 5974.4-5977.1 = 13.6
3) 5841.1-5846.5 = 12.7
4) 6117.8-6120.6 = 12.7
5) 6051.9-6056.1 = 12.5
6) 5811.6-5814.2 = 14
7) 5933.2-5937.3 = 12.4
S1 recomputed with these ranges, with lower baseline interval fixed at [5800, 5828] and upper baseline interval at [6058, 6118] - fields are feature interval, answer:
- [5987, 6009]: 0.04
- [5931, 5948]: 0.04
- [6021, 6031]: 0.08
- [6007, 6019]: 0.07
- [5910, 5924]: 0.08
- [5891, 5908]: 0.09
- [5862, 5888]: 0.01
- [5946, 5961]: 0.05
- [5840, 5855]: 0.15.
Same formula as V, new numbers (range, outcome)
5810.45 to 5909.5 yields 16.1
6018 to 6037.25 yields 15.2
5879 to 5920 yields 14.8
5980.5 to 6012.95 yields 14.2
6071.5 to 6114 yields 16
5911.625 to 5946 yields 14.7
